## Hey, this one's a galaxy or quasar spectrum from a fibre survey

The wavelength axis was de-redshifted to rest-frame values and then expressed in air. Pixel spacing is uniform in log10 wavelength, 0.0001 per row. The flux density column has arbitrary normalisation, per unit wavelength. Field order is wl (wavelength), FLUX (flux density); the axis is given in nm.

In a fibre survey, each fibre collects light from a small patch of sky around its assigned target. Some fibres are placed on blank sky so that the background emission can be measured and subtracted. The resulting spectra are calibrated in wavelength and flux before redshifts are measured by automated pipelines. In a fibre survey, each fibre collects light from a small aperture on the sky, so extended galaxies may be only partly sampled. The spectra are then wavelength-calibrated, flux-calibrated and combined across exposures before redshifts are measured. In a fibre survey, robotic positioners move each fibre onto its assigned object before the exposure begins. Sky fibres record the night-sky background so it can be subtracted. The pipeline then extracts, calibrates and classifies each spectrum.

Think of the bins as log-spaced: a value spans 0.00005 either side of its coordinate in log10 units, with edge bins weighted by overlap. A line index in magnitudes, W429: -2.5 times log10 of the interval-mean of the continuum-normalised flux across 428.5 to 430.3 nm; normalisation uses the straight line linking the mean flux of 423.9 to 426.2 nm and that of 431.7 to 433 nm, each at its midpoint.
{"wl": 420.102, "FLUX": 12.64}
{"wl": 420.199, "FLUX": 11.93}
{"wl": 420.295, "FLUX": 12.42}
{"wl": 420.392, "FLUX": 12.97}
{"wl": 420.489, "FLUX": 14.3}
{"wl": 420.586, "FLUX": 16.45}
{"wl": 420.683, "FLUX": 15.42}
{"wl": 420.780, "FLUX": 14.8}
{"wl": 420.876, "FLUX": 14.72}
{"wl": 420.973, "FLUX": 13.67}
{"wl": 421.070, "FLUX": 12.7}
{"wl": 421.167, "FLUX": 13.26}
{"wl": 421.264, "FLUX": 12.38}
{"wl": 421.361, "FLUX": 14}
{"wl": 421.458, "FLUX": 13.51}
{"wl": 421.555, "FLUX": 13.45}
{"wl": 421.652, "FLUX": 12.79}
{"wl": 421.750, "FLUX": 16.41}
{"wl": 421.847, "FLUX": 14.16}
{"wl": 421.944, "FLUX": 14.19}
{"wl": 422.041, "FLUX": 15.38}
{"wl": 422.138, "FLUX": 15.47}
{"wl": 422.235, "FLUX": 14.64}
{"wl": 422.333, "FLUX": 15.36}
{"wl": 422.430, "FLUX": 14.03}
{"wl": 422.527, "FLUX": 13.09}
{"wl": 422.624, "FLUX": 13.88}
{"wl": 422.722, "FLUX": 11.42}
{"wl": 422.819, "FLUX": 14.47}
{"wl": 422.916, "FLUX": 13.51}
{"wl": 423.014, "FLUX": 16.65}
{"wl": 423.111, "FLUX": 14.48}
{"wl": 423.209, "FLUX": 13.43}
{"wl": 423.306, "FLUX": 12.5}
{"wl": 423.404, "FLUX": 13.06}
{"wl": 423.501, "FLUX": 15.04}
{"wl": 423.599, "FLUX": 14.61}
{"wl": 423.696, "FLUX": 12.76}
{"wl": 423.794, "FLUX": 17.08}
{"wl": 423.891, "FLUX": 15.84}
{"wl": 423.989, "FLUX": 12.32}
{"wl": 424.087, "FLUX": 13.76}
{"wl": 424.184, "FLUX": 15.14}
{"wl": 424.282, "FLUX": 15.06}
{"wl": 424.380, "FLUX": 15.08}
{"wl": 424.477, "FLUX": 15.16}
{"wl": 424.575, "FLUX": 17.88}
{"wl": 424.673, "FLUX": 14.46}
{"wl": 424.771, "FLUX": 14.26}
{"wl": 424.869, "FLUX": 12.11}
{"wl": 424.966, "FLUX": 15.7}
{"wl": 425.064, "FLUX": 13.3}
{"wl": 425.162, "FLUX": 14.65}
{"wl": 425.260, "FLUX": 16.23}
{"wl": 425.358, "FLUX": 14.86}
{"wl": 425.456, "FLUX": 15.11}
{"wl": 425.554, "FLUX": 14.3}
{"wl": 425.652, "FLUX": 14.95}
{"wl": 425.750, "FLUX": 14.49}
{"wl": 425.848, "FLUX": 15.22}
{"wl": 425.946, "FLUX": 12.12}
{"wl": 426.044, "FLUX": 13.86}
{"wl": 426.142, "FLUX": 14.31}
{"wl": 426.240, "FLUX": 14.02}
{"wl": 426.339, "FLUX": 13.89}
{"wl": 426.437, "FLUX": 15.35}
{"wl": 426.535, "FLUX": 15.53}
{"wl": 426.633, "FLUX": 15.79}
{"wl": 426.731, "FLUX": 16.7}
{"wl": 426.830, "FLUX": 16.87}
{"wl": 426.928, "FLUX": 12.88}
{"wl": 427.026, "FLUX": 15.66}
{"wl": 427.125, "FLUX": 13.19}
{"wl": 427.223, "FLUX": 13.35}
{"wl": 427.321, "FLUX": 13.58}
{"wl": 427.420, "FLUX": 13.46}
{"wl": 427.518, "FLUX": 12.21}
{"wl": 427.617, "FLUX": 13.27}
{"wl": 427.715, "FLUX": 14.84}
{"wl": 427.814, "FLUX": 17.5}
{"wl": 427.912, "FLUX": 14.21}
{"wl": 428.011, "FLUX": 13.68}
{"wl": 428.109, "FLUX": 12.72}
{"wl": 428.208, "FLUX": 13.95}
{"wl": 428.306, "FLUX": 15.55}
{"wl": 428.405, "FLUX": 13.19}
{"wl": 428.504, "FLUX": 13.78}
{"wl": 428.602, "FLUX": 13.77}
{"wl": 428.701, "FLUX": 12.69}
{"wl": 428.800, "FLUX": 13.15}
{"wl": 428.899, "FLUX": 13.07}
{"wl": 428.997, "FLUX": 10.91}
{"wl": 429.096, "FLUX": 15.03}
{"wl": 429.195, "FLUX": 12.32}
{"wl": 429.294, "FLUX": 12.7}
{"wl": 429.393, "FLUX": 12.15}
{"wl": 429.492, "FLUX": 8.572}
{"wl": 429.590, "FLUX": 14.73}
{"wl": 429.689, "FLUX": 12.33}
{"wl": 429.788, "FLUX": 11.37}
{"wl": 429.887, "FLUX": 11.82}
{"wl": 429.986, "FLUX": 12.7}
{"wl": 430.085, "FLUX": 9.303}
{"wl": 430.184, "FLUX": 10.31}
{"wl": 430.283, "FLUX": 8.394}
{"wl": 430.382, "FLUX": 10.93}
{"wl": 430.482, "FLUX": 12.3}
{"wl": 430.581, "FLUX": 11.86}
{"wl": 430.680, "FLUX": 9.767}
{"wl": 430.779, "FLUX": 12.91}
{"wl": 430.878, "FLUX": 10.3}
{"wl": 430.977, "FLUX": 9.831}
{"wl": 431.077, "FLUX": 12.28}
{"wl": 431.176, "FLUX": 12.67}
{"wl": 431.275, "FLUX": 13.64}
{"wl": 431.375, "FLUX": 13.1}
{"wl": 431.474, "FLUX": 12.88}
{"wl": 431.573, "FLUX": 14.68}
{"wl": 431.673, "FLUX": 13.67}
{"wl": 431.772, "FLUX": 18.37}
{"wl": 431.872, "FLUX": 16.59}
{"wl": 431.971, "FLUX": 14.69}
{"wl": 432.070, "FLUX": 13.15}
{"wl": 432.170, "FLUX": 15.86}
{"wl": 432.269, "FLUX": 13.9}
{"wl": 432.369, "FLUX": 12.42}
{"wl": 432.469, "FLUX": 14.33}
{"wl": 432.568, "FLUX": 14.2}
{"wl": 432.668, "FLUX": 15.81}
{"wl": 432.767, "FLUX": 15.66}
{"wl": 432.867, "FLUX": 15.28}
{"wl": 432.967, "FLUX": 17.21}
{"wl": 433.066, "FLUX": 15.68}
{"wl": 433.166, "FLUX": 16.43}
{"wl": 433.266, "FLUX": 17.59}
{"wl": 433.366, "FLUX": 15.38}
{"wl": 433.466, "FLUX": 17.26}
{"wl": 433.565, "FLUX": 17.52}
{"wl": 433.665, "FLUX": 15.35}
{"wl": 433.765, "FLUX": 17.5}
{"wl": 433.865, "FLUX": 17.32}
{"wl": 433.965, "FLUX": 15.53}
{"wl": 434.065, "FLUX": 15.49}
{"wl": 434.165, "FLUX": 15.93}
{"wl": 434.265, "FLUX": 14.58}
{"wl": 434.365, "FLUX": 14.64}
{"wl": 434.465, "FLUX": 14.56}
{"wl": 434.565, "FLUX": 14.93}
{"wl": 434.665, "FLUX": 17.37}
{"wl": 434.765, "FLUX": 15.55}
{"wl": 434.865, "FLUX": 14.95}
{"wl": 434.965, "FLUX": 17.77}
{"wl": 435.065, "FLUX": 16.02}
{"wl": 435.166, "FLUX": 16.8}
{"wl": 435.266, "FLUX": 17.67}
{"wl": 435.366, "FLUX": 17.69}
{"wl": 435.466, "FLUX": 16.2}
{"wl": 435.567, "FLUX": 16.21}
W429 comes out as 0.227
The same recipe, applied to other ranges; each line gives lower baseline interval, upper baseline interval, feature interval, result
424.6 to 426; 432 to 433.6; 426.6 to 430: 0.101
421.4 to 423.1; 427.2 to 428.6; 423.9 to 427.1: -0.048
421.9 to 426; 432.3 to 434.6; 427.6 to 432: 0.183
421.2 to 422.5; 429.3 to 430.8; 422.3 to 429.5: -0.111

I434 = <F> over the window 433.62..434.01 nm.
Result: 16.4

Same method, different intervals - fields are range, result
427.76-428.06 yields 15.1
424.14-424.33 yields 15.1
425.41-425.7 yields 14.8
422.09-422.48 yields 14.9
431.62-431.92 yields 16.2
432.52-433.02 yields 15.6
